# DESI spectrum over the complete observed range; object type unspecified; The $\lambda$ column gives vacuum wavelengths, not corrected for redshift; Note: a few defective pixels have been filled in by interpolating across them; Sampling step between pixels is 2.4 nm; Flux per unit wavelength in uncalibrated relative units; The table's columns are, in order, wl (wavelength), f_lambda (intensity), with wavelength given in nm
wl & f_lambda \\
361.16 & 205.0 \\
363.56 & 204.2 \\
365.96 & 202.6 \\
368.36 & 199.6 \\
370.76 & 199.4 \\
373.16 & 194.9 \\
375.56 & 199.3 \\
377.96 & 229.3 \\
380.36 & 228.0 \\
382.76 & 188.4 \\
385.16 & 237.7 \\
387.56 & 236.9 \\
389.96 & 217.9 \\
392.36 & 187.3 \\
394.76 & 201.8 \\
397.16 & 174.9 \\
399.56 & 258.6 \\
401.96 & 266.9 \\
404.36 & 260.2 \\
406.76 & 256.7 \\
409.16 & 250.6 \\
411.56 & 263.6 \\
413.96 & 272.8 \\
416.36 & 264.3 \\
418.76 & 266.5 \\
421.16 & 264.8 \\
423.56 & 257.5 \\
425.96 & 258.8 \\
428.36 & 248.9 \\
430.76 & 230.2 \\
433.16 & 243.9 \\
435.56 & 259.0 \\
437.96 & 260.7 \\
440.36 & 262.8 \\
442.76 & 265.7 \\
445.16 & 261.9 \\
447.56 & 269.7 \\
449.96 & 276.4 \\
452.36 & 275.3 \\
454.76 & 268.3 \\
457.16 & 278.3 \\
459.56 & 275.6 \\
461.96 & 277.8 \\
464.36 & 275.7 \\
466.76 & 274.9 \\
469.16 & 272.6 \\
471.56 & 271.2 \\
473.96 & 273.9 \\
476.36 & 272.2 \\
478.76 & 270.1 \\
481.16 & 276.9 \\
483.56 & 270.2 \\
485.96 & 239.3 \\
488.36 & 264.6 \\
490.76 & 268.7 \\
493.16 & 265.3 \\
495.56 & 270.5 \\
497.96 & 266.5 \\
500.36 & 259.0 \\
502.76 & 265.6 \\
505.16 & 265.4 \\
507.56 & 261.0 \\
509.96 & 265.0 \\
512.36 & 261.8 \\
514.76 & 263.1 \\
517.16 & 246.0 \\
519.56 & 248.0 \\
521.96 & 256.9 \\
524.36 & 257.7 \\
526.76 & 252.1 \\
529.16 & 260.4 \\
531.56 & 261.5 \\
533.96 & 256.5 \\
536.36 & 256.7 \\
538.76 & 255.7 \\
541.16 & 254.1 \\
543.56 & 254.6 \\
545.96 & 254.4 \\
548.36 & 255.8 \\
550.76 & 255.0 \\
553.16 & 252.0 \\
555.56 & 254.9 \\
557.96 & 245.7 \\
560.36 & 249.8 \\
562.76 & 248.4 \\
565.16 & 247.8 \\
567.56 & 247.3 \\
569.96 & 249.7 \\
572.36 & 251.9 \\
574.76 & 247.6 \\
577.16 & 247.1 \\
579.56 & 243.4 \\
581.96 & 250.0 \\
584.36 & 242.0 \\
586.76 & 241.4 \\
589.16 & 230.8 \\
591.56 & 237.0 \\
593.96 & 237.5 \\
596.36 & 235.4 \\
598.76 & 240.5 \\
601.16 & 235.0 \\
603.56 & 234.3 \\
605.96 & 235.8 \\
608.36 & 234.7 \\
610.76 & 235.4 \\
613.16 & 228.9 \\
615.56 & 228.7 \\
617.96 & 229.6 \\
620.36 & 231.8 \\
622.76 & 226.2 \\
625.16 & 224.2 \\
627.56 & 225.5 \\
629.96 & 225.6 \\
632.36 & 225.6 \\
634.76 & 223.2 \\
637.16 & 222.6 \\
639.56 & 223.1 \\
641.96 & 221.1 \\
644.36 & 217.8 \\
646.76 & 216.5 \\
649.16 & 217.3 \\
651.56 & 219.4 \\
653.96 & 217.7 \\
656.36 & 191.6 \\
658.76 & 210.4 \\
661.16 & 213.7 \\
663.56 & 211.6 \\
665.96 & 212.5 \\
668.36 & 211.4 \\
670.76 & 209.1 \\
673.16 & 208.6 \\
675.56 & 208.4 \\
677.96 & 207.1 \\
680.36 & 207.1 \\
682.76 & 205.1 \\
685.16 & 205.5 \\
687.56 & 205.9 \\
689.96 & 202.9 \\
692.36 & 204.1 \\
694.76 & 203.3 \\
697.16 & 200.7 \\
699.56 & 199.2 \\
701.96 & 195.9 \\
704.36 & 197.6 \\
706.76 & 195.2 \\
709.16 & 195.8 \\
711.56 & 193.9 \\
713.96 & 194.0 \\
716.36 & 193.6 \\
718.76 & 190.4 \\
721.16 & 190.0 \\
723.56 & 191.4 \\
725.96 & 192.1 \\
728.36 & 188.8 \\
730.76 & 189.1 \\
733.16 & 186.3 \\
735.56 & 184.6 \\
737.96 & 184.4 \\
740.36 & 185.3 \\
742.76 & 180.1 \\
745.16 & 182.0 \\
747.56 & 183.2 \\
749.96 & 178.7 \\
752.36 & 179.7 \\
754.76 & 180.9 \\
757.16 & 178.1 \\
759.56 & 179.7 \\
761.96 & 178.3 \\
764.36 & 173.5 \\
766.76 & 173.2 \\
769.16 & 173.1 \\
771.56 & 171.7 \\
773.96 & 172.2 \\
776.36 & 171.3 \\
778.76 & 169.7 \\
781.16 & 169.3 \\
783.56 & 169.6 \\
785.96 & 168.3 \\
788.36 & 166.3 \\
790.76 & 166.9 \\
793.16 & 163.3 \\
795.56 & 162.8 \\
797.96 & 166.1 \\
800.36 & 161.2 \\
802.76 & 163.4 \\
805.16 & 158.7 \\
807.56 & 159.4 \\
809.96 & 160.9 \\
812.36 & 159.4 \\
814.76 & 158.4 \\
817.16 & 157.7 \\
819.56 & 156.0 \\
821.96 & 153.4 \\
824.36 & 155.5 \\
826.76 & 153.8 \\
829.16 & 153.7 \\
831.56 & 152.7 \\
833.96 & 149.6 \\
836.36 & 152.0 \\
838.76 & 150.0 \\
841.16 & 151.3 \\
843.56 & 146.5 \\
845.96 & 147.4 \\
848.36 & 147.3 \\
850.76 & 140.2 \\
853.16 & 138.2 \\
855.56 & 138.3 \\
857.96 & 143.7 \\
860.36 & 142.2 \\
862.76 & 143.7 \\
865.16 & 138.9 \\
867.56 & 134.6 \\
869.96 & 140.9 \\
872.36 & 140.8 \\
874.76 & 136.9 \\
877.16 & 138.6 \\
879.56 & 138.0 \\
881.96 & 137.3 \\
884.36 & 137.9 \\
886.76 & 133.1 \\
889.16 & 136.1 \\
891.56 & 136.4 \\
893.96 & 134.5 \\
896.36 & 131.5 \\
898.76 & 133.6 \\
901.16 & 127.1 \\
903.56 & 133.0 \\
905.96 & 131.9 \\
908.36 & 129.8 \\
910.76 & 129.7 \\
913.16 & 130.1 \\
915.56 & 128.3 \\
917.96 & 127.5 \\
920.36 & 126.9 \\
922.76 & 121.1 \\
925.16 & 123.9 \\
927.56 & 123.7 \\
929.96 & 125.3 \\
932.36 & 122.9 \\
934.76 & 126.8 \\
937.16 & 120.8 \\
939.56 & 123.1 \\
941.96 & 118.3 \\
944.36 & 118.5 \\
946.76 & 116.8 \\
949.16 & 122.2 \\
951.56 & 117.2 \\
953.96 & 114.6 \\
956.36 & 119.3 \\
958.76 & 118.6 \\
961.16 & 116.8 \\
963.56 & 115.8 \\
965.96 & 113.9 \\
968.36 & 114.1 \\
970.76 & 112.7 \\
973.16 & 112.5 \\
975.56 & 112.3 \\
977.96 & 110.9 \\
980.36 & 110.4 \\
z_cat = 0.000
